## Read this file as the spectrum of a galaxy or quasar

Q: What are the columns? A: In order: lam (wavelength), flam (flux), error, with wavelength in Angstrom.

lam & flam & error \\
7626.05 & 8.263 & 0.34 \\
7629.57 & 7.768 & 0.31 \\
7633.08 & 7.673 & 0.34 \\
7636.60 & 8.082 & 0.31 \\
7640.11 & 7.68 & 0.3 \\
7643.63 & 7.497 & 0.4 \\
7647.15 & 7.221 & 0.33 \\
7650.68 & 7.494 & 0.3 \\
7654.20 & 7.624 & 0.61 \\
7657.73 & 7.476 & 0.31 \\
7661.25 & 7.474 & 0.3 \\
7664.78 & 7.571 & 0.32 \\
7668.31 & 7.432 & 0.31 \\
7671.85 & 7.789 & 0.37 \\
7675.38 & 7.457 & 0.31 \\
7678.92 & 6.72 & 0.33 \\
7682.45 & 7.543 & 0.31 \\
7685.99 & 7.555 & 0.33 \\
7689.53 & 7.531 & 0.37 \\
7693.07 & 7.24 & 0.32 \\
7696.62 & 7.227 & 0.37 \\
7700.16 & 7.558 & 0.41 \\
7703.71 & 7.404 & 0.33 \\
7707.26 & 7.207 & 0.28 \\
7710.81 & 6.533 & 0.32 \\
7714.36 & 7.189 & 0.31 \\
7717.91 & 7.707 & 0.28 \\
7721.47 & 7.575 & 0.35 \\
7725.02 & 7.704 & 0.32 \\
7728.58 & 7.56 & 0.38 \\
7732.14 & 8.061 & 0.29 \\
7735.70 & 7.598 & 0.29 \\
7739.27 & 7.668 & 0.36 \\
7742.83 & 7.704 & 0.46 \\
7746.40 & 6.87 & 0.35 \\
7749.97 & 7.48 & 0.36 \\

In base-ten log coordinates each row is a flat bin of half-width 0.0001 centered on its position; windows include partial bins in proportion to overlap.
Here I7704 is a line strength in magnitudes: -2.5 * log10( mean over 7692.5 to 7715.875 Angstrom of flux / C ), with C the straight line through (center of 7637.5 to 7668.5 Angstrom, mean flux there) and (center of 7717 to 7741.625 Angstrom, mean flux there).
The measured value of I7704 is 0.07 mag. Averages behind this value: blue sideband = 7.52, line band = 7.19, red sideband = 7.7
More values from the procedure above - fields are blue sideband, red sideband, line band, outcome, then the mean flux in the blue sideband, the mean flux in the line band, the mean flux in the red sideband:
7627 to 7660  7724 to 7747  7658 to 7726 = 0.034 mag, 7.63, 7.39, 7.63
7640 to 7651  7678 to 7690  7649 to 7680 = -0.009 mag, 7.43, 7.46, 7.36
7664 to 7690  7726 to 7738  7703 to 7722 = 0.056 mag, 7.44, 7.24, 7.73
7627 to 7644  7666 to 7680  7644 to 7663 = 0.019 mag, 7.78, 7.46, 7.38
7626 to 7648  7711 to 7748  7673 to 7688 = 0.041 mag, 7.72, 7.34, 7.52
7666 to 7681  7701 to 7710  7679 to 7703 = -0.014 mag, 7.36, 7.39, 7.25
